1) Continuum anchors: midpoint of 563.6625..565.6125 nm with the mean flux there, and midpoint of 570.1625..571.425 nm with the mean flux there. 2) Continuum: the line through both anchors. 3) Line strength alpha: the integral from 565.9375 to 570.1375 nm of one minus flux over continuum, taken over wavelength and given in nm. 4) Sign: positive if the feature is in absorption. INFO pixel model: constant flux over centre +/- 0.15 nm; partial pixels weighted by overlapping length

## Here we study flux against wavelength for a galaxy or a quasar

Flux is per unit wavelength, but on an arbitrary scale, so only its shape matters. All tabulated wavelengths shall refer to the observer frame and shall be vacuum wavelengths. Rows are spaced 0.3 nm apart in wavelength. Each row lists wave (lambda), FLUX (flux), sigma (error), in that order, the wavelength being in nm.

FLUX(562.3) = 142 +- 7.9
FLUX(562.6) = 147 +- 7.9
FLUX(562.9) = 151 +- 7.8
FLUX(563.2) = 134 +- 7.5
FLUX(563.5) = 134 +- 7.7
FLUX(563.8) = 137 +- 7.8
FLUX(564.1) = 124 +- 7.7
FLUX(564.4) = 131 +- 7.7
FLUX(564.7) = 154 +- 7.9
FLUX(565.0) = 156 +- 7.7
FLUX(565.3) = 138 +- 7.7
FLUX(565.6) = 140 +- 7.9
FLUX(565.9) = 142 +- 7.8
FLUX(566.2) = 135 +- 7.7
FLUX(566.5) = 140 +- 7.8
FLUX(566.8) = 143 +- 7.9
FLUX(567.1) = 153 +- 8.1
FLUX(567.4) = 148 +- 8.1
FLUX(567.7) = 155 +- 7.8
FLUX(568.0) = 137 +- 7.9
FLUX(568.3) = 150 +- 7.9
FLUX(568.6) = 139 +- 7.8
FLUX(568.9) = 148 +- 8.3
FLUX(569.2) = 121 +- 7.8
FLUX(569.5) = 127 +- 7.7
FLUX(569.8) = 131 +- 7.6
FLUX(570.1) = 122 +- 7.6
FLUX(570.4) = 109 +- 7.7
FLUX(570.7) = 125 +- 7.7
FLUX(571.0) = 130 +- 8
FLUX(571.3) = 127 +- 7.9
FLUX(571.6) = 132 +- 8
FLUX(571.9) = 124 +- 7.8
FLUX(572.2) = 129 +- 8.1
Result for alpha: -0.30 nm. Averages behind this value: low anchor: 140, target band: 140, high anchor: 123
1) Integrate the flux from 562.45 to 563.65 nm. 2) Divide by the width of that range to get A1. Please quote 142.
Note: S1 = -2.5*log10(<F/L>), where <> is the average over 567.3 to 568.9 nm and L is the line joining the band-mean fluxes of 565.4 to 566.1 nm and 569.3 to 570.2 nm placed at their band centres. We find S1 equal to -0.107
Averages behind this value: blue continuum 140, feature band 146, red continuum 127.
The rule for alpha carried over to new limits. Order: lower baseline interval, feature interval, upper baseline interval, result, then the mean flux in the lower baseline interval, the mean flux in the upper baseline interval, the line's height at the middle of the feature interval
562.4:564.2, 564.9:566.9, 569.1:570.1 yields -0.13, 138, 126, 133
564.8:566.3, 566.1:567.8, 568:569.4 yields -0.06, 143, 139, 141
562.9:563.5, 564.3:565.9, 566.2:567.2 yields -0.03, 138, 143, 141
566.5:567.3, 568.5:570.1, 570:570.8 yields -0.06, 147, 118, 127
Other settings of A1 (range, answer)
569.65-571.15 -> 123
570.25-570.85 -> 117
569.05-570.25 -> 125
